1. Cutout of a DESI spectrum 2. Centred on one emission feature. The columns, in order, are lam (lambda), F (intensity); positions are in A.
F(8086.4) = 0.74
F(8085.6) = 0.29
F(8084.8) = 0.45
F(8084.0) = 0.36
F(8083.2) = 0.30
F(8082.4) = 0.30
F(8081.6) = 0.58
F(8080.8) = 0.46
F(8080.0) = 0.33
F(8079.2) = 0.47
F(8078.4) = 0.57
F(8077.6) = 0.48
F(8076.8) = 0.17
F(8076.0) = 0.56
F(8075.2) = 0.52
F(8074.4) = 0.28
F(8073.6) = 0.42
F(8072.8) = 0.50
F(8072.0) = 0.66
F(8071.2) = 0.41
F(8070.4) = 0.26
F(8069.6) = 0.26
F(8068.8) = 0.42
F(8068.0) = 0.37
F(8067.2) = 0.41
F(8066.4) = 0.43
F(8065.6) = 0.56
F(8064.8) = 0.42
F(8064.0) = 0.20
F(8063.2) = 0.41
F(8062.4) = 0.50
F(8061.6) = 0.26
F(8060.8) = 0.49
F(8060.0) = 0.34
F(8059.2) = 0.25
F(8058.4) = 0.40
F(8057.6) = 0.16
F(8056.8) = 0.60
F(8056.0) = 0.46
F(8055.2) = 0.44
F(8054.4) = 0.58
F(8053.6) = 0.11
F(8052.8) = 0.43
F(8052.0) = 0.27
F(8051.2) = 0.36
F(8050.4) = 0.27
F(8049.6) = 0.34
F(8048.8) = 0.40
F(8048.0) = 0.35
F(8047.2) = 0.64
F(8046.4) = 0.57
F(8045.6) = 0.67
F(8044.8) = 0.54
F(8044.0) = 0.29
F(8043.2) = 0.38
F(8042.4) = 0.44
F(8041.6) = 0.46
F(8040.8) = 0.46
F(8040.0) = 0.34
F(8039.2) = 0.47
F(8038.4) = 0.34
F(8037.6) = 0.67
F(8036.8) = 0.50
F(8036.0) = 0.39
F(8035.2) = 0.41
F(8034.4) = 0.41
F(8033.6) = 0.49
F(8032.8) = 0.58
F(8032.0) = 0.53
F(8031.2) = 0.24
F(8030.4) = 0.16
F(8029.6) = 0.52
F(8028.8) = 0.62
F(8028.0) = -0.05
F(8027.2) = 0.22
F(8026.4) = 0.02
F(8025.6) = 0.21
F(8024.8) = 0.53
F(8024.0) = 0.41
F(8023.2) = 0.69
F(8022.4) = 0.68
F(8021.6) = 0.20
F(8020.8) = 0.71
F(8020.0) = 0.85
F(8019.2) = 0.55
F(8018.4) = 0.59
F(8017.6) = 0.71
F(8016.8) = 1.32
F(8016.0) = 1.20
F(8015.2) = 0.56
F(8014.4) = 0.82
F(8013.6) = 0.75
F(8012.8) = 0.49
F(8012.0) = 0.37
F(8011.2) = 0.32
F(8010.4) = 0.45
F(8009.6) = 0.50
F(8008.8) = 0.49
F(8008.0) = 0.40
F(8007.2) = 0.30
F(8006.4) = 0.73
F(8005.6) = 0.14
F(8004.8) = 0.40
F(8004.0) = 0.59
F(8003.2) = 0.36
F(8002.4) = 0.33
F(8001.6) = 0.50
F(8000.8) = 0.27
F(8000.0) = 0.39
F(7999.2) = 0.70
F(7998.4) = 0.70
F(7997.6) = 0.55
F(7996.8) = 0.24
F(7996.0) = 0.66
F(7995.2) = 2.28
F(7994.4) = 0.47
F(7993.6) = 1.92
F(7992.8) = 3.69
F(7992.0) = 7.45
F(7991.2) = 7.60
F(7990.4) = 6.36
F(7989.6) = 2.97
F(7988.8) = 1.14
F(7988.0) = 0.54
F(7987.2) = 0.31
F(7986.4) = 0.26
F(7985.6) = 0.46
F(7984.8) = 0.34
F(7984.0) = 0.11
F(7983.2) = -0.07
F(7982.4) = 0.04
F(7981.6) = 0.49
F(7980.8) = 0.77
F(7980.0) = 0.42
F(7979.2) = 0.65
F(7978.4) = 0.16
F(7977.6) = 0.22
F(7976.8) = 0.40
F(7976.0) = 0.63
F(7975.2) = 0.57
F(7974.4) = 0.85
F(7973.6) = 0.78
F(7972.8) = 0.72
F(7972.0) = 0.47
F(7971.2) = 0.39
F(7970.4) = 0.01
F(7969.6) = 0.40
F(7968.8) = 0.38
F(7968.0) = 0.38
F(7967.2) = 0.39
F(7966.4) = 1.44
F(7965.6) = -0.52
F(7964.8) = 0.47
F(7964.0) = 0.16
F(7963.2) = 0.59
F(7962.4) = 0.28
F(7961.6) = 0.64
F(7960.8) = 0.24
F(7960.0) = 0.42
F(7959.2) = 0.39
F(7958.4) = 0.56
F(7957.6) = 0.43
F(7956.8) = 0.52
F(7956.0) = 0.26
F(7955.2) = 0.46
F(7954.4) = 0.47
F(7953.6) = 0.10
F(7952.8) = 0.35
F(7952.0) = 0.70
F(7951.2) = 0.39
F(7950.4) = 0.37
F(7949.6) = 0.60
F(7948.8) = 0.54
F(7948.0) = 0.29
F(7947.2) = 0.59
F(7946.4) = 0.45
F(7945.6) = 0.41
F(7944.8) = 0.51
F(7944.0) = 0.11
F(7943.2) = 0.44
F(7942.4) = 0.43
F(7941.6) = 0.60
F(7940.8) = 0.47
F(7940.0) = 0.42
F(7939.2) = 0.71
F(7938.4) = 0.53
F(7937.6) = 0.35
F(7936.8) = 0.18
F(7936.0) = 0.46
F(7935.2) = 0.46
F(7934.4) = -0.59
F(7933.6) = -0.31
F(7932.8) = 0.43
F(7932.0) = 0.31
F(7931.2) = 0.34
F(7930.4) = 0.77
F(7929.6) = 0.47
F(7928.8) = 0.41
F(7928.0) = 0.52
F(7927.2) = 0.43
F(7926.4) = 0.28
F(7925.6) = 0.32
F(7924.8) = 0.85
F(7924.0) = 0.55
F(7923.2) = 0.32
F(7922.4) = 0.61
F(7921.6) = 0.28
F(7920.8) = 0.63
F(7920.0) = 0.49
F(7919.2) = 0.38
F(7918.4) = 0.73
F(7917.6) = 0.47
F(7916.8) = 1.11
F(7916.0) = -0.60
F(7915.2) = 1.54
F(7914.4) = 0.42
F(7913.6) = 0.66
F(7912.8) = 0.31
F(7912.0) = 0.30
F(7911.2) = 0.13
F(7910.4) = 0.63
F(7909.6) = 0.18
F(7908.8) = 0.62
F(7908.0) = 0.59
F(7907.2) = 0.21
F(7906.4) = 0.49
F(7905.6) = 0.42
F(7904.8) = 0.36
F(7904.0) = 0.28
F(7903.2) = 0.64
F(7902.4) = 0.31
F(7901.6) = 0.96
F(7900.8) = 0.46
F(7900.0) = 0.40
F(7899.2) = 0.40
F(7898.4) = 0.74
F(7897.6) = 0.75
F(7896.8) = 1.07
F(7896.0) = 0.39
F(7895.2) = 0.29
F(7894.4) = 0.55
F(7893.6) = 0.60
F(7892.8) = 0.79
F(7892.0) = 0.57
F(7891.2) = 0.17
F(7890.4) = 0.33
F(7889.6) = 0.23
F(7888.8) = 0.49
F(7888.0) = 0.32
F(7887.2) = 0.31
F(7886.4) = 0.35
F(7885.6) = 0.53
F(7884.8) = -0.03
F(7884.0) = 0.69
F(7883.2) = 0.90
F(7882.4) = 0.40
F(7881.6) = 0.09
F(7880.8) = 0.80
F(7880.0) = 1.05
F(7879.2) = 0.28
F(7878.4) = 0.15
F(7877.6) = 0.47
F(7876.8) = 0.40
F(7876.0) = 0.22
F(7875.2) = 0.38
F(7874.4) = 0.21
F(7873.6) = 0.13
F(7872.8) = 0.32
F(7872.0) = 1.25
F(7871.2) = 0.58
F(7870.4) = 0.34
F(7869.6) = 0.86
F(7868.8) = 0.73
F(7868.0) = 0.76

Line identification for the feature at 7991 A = H-alpha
